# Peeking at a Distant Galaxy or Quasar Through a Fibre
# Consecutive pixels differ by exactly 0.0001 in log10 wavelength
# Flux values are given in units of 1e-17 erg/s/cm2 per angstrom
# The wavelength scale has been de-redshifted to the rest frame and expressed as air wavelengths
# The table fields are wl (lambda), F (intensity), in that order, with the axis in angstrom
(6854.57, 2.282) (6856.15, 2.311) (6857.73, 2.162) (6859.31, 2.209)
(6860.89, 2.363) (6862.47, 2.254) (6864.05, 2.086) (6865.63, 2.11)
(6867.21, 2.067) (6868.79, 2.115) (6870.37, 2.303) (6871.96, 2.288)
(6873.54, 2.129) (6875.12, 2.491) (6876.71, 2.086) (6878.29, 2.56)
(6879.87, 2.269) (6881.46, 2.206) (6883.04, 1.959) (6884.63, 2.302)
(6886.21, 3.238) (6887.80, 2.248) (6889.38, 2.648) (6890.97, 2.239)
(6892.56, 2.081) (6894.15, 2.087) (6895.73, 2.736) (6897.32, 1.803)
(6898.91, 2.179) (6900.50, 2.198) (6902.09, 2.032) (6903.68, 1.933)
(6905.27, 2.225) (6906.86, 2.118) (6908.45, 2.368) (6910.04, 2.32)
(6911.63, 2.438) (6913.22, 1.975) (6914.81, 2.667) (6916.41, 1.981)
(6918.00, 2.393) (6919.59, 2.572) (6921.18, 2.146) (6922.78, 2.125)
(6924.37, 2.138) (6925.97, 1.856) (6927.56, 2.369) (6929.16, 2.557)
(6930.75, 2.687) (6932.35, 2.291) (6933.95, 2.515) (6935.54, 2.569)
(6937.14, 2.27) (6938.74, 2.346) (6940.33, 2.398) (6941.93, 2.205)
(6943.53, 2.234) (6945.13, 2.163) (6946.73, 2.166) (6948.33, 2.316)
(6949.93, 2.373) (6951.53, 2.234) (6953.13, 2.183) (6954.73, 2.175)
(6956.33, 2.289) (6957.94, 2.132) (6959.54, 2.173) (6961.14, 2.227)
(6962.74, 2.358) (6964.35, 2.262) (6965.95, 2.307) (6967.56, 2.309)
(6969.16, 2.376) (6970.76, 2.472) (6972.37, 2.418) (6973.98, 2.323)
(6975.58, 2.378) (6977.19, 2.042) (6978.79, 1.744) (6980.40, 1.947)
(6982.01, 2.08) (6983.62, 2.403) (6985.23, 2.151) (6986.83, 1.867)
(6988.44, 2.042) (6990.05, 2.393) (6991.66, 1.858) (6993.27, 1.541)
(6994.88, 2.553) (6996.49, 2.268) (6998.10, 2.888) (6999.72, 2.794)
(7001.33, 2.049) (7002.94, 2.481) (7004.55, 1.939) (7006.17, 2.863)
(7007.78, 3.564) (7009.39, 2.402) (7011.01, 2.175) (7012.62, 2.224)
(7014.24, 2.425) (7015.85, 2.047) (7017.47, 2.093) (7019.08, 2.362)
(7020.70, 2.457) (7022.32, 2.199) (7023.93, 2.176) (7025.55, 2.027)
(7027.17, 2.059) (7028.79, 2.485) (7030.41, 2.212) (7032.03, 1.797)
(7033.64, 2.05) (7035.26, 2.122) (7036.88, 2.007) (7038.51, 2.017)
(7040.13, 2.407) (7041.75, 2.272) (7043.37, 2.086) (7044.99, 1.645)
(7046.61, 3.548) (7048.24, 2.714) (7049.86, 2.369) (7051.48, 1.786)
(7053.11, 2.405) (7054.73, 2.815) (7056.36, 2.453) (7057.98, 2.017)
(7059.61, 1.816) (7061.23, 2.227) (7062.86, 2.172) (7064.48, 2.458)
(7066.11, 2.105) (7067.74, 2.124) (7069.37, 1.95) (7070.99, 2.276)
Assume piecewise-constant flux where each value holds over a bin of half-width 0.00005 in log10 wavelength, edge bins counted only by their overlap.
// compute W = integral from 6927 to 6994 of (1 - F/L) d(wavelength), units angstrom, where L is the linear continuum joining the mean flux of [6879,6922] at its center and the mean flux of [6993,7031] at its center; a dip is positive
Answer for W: 2.2 angstrom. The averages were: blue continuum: 2.27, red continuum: 2.36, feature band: 2.24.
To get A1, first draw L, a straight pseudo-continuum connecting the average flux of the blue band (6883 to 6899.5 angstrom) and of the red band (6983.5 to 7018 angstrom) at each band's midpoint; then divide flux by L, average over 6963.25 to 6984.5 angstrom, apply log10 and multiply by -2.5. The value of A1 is 0.04 mag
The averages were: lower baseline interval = 2.34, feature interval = 2.24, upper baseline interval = 2.32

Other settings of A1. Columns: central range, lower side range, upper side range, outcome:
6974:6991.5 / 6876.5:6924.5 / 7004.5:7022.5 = 0.13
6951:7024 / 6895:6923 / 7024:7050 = -0.02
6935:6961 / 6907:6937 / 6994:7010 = 0.07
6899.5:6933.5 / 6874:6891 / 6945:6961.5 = 0.02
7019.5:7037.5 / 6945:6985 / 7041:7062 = 0.07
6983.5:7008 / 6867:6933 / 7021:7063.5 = -0.04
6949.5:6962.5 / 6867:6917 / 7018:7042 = 0.00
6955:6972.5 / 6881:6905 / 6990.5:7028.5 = 0.00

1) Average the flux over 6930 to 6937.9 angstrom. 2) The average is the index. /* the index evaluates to 2.46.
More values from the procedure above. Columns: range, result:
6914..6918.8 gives 2.35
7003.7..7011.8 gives 2.59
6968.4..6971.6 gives 2.42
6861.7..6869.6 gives 2.13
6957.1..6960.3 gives 2.15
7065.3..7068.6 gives 2.11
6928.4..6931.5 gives 2.63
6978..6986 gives 2.06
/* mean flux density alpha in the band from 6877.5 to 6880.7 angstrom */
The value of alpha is 2.41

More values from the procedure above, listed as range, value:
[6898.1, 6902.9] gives 2.13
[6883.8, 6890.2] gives 2.6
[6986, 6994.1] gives 1.94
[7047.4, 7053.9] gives 2.32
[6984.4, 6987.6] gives 2.02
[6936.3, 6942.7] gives 2.31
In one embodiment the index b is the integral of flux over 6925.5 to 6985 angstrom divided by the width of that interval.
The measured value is 2.28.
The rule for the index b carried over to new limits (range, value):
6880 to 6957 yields 2.28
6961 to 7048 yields 2.27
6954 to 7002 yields 2.23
